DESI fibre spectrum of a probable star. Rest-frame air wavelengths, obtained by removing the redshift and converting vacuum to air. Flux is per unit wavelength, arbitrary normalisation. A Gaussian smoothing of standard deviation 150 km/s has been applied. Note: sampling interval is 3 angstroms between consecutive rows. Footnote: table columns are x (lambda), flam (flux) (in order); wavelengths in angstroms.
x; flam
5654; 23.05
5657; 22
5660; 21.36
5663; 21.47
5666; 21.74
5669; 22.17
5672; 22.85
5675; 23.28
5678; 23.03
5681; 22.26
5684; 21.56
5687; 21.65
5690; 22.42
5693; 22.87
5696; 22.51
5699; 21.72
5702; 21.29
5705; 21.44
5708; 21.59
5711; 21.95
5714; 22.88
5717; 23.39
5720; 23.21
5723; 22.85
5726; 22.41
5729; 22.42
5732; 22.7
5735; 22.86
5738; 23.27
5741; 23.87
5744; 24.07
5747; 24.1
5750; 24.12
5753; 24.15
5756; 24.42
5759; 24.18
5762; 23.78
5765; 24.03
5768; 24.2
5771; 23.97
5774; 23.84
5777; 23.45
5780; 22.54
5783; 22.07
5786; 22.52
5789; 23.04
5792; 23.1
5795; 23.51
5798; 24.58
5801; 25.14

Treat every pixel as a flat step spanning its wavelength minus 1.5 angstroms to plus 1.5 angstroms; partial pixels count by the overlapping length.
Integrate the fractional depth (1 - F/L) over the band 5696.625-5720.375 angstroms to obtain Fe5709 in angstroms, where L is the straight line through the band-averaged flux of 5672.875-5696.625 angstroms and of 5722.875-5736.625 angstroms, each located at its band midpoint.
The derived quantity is 0.42 angstroms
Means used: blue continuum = 22.5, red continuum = 22.6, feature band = 22.1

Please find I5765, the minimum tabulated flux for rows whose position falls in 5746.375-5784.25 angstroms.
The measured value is 22.07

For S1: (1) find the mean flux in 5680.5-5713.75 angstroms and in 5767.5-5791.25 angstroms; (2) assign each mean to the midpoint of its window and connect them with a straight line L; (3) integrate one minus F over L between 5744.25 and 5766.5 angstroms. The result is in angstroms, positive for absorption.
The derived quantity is -1.3 angstroms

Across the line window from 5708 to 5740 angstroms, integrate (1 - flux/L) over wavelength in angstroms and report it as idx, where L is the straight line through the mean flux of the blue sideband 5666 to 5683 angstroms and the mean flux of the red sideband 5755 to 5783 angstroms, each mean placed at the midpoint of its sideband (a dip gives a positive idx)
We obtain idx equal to 0.6 angstroms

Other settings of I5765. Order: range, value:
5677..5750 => 21.29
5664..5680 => 21.74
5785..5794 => 22.52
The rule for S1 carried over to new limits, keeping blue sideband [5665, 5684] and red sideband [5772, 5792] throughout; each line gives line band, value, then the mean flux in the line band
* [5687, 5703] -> 0.31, 22.1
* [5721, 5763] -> -1.33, 23.5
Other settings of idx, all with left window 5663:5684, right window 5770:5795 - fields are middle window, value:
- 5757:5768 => -0.52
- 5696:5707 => 0.46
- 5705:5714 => 0.29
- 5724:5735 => 0.09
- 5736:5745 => -0.34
